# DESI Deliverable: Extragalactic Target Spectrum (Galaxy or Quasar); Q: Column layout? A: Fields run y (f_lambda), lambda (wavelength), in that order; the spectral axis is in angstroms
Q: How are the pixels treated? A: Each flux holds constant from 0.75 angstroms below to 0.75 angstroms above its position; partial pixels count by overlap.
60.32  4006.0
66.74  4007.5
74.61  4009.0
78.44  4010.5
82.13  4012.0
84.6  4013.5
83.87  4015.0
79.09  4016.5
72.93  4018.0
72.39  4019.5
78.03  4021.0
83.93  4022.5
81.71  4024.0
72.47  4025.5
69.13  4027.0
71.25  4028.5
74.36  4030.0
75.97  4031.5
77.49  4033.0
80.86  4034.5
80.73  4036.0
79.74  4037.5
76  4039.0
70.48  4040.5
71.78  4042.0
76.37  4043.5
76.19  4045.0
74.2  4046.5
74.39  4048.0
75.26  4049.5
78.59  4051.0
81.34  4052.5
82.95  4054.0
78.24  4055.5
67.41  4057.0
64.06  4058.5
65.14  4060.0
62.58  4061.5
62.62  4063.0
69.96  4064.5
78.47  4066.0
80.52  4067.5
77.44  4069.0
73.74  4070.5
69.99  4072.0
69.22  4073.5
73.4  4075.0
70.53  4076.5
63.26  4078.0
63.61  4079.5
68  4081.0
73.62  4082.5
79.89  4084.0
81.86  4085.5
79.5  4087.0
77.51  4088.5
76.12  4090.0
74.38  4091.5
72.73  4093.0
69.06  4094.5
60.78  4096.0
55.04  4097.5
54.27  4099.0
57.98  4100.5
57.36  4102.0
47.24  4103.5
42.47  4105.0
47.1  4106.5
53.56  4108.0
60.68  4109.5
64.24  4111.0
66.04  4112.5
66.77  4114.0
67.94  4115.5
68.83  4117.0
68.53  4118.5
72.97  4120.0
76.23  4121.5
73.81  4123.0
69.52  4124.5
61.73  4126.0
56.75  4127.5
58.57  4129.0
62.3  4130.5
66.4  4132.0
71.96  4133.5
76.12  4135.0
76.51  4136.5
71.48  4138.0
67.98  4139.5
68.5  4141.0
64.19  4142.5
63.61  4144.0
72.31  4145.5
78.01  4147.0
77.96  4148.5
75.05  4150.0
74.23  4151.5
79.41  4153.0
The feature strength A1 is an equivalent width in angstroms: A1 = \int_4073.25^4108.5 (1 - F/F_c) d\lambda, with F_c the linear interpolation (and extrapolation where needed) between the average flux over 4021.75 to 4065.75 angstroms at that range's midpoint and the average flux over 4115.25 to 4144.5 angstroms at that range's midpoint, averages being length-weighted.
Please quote 2.8 angstroms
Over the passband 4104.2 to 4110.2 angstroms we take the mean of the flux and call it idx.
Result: 50.8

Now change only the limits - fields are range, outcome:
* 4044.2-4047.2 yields 75.2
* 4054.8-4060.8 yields 68.6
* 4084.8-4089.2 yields 79.6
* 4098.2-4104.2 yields 54.3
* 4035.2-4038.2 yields 80.3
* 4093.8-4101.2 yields 59.4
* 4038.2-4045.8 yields 74.2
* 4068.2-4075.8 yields 72.8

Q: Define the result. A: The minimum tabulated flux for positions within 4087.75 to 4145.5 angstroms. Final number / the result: 42.47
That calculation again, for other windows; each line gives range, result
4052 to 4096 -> 60.78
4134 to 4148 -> 63.61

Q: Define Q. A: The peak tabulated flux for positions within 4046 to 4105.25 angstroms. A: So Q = 82.95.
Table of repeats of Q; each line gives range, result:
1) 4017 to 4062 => 83.93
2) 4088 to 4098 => 77.51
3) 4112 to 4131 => 76.23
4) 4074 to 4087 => 81.86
